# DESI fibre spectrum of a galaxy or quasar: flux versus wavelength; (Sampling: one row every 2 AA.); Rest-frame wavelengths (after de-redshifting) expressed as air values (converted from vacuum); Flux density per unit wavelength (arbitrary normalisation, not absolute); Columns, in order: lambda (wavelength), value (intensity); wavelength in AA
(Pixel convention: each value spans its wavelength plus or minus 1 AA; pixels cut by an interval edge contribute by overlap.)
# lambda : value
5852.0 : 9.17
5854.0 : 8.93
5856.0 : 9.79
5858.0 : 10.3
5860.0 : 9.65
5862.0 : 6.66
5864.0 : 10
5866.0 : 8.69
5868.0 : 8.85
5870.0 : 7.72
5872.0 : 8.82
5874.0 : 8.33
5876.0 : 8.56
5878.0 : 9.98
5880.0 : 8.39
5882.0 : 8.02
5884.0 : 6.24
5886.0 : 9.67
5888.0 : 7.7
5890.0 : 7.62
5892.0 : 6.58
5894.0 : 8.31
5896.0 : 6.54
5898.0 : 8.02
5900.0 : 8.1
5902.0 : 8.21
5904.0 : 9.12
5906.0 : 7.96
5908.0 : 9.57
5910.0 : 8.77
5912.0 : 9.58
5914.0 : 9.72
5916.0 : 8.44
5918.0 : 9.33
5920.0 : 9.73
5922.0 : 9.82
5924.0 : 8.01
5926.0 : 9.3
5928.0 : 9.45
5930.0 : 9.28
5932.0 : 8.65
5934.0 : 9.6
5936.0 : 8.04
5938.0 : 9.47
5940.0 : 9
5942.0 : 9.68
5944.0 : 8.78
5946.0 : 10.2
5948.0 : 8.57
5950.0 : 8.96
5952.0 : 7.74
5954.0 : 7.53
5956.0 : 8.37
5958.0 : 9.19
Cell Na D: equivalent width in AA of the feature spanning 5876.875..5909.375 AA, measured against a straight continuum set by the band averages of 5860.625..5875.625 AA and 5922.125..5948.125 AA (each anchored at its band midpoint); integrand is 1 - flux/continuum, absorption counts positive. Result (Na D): 2.2 AA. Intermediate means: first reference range 8.47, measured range 8.14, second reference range 9.12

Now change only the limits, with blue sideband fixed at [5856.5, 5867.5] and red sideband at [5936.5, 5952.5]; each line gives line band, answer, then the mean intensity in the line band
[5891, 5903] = 1.9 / 7.63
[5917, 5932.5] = -0.3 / 9.21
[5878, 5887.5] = 0.9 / 8.26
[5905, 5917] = 0.1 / 9.01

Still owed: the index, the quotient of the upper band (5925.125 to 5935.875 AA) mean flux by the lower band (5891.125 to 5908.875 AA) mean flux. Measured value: 1.14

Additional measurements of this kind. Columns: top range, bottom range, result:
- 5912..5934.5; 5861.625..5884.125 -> 1.09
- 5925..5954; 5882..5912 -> 1.11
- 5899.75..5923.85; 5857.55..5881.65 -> 1.03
